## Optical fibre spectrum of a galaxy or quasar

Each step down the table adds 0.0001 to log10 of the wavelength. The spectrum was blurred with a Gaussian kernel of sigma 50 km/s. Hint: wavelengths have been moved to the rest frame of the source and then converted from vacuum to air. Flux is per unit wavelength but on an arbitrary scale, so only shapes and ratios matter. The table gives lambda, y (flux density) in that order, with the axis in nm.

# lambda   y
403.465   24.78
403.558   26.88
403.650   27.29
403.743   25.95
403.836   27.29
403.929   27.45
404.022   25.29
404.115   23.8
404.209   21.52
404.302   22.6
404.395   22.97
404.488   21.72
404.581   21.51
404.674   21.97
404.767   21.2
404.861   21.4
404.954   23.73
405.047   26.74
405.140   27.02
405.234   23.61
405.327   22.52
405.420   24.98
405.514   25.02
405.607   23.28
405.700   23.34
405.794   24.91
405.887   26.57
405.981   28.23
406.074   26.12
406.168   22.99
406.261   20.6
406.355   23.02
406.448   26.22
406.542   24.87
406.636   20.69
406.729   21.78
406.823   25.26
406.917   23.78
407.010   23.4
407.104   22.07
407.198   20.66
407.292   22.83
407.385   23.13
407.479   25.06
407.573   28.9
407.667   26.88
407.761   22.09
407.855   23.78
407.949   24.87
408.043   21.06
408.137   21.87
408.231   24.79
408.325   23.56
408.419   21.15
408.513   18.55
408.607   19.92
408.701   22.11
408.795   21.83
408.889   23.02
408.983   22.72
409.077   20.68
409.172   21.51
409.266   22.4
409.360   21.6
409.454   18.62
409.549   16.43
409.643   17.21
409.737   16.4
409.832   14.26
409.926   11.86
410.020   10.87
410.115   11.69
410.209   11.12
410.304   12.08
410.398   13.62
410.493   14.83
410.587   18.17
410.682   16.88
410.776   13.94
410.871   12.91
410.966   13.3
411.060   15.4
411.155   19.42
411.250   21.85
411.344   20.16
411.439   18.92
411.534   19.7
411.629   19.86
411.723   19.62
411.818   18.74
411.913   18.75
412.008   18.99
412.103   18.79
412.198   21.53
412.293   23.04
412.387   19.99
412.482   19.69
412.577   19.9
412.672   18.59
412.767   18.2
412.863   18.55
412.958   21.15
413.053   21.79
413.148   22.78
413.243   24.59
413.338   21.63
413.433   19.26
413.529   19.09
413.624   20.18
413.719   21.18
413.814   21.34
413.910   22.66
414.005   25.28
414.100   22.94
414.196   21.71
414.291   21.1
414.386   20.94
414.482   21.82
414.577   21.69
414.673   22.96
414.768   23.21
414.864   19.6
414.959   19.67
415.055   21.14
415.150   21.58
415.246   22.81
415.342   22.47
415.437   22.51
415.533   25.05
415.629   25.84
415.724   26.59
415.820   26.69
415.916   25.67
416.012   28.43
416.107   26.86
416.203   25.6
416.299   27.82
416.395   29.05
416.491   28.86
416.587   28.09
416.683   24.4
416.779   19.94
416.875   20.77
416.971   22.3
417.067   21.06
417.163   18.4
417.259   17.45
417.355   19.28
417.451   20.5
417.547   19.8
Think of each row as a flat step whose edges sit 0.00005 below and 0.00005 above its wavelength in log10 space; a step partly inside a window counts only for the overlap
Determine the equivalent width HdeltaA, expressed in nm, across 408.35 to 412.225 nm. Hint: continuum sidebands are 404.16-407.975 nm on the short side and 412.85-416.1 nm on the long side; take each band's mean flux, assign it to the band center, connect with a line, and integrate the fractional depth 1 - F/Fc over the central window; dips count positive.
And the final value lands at 0.89 nm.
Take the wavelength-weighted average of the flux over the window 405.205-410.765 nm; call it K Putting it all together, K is 21.2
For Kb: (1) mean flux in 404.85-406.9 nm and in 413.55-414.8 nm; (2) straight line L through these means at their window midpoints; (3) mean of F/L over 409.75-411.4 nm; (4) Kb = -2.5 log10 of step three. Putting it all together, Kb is 0.47 mag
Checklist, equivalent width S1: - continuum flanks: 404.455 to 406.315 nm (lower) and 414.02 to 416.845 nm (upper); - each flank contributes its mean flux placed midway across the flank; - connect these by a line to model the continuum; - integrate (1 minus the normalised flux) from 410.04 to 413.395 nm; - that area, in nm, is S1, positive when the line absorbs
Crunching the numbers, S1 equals 0.80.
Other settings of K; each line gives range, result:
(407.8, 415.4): 19.7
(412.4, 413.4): 20.6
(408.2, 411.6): 17.8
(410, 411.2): 14.2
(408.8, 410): 18.8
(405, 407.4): 24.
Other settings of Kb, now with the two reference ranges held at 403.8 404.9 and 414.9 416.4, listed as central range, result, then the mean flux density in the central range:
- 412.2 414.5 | 0.155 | 21.1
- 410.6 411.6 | 0.359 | 17.3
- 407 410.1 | 0.135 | 21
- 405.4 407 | -0.034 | 24.2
